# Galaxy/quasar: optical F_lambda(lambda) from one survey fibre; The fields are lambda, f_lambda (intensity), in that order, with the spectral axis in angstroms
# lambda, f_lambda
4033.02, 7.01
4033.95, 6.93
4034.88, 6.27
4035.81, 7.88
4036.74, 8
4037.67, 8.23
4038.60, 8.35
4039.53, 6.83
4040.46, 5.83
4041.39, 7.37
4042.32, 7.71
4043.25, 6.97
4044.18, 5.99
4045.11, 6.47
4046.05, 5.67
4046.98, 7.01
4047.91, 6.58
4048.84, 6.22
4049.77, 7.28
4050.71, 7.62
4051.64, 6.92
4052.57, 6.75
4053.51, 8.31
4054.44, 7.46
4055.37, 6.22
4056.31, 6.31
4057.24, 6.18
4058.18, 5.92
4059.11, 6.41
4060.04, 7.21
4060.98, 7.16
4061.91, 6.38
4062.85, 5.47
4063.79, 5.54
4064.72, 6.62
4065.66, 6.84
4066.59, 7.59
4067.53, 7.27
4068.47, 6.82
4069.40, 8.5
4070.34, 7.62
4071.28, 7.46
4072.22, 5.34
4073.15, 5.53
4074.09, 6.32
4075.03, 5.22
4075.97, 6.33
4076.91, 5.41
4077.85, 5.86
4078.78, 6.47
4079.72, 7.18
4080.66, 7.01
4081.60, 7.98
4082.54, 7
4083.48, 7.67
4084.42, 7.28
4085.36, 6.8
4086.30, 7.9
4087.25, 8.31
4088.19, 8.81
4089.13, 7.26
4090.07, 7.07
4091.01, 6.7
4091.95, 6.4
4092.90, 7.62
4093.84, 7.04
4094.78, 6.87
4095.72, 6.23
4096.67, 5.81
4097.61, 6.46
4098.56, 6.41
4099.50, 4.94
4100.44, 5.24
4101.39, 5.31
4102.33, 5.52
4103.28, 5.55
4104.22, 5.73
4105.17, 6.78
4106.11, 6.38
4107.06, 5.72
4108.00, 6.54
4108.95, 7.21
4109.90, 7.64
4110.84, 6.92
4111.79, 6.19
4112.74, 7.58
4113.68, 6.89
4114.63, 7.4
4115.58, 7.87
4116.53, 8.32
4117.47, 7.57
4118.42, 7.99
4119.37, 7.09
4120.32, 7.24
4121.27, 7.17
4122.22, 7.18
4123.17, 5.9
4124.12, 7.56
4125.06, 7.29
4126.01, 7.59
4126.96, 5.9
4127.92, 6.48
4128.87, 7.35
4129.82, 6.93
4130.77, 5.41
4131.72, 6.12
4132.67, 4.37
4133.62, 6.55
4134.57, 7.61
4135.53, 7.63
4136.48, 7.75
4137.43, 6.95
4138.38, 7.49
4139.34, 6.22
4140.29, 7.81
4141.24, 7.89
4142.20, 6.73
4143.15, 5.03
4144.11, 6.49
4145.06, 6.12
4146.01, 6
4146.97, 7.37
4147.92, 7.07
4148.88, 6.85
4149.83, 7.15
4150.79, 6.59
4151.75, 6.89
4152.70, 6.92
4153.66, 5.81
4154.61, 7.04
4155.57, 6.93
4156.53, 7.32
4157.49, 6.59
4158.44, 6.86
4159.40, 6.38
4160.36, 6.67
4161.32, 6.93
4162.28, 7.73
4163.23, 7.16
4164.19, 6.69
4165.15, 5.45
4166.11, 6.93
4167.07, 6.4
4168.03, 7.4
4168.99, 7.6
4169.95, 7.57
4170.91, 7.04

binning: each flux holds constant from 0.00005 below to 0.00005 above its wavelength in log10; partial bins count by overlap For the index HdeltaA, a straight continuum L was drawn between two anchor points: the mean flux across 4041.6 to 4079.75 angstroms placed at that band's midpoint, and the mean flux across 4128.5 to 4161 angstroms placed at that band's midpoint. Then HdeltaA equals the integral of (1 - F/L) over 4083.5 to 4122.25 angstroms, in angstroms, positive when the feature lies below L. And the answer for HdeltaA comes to -1.01 angstroms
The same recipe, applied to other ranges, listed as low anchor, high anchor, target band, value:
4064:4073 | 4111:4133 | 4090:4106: 1.79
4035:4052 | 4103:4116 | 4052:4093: 0.38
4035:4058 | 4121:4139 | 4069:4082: 0.65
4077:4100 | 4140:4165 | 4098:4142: 0.60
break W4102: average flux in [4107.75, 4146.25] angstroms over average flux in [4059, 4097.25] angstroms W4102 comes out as 1.01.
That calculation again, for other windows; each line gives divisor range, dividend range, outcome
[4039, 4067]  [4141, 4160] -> 1.00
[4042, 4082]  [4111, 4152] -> 1.04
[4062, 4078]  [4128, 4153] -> 1.04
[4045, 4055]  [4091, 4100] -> 0.93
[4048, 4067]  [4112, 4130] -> 1.07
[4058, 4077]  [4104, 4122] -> 1.08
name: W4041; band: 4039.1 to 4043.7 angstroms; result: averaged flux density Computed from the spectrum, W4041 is 6.95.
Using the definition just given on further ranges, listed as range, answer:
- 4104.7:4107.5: 6.3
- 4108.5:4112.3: 6.99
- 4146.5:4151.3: 7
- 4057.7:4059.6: 6.19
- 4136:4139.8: 7.11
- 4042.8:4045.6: 6.46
